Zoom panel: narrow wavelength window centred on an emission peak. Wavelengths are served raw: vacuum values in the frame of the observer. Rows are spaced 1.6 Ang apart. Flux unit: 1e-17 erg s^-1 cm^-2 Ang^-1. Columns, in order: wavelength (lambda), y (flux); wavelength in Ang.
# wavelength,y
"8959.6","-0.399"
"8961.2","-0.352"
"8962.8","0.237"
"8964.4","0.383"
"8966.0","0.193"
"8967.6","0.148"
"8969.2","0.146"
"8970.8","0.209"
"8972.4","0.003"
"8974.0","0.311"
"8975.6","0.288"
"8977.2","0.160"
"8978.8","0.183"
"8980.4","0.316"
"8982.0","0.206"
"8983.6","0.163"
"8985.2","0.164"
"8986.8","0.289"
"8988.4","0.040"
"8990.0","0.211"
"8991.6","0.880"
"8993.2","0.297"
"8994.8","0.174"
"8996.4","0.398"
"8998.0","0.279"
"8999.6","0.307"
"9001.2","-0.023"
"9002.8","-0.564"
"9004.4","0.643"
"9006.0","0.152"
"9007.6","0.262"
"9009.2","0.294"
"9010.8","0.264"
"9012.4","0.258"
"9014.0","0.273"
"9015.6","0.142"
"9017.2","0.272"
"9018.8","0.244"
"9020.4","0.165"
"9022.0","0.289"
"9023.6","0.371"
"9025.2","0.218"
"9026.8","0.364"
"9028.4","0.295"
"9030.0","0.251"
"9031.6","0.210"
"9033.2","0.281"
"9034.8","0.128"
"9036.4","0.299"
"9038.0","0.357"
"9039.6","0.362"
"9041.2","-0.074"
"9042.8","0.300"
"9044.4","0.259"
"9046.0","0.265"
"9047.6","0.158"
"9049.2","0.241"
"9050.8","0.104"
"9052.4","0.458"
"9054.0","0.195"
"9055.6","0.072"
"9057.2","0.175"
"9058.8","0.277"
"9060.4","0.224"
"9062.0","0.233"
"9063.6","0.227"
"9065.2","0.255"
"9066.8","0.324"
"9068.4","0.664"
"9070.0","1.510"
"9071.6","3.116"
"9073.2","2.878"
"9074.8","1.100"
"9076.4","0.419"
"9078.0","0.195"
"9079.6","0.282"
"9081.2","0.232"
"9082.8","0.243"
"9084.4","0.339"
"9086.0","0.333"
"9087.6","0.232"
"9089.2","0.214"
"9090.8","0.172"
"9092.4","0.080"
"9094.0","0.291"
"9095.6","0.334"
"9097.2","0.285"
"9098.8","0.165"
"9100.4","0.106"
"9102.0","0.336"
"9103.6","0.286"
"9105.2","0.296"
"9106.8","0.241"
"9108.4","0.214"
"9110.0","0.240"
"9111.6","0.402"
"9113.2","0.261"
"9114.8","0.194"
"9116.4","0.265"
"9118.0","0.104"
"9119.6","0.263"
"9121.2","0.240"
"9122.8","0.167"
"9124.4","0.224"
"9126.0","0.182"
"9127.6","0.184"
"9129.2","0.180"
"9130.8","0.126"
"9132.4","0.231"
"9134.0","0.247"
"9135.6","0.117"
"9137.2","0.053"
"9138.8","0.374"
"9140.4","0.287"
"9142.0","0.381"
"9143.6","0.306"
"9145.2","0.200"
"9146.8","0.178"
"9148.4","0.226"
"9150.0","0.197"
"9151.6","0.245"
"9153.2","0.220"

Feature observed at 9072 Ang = H-beta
